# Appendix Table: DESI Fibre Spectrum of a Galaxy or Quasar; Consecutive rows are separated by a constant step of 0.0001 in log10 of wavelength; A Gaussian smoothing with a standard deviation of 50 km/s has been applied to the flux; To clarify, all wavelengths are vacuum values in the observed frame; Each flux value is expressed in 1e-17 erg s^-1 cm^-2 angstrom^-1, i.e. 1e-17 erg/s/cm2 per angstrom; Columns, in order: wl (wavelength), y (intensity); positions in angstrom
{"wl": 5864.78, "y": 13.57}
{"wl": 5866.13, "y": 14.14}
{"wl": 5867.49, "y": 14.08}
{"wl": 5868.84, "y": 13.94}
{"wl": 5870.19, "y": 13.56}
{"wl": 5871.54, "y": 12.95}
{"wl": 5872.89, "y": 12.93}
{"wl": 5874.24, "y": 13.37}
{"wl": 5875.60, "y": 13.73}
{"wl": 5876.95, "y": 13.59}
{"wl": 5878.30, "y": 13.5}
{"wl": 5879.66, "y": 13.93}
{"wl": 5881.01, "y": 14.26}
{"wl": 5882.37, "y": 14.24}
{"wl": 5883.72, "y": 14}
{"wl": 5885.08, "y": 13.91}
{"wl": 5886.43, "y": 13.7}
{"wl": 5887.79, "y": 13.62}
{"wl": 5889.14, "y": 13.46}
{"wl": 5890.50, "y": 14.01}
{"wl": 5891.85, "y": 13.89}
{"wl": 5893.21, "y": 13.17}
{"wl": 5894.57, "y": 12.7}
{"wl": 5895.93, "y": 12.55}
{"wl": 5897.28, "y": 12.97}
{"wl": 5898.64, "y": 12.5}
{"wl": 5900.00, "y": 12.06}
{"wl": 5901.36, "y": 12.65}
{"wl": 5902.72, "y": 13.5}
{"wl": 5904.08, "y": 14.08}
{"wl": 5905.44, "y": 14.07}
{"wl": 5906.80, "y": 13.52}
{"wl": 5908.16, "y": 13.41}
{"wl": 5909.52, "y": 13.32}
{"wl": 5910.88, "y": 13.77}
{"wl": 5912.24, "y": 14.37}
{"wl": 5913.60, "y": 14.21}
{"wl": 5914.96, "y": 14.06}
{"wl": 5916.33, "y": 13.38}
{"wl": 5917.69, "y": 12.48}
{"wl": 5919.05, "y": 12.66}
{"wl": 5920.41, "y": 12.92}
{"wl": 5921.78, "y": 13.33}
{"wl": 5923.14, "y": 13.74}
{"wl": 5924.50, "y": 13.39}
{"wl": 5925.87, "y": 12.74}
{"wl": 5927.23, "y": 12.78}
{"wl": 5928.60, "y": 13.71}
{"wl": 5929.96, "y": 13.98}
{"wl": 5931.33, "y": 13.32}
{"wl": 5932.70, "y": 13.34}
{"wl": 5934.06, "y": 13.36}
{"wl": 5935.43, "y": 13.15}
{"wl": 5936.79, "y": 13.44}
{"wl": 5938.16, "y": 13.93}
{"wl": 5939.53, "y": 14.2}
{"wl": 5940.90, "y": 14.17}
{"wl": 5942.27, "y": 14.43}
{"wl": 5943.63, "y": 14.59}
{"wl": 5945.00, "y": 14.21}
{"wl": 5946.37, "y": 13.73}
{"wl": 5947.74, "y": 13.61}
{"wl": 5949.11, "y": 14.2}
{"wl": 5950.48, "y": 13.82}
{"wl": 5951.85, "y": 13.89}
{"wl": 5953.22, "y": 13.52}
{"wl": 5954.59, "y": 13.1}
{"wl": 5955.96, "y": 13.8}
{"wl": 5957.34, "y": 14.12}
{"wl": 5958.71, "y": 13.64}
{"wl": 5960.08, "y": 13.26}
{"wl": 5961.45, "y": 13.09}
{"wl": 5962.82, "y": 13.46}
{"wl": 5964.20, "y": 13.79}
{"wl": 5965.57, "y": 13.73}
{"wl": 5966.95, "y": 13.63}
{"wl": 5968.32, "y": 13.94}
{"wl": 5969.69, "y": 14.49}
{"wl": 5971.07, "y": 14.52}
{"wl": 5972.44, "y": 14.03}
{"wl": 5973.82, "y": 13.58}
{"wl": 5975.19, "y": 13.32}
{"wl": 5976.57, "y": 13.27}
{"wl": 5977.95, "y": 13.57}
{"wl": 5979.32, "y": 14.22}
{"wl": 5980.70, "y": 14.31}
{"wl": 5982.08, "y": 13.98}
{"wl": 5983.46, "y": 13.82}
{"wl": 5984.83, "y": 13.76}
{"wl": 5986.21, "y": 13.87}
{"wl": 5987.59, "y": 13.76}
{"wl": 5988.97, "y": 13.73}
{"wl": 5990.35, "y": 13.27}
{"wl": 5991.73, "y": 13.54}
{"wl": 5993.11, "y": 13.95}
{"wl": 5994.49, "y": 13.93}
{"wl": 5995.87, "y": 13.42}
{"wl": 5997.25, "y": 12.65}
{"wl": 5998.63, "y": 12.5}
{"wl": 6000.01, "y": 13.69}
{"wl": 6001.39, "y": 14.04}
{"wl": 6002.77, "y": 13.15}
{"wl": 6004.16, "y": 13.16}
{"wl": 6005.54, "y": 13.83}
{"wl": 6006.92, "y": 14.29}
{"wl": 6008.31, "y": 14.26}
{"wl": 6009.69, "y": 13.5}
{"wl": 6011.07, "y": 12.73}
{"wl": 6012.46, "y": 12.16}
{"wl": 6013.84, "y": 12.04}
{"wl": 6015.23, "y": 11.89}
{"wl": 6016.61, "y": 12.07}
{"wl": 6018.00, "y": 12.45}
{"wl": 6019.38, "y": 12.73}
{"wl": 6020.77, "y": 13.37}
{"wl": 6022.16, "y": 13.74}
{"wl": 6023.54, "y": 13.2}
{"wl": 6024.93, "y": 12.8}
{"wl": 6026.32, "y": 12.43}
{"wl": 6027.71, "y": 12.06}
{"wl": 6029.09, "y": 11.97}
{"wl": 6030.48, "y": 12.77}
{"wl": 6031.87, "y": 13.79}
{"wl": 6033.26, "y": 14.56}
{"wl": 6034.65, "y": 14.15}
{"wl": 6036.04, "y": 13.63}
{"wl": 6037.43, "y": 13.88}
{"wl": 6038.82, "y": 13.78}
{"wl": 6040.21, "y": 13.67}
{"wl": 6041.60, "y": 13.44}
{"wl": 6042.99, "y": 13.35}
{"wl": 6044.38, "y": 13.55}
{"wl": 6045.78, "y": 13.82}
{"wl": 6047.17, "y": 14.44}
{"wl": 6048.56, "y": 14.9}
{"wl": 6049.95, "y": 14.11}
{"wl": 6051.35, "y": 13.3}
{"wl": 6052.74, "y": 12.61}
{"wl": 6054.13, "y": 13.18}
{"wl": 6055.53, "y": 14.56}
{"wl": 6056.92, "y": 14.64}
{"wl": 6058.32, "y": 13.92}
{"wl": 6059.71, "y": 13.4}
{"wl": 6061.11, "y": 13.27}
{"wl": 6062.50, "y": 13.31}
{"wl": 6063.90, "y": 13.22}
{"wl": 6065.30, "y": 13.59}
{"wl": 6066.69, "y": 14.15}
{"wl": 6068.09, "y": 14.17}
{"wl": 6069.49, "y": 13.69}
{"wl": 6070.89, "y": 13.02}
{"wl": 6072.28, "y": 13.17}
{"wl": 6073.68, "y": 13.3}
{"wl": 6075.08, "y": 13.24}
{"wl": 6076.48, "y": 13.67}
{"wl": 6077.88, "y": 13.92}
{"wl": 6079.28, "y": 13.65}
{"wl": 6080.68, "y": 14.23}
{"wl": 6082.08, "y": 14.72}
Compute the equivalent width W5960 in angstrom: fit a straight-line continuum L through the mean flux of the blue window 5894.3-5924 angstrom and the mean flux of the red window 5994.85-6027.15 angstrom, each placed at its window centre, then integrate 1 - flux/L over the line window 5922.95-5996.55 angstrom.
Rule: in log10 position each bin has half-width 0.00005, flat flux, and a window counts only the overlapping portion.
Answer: -3.08 angstrom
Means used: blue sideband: 13.3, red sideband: 13.1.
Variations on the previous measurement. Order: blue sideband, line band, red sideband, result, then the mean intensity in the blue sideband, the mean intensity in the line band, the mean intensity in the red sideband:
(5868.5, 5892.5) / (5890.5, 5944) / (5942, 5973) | 1.3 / 13.7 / 13.4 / 13.8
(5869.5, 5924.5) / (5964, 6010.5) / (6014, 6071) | -1.0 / 13.5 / 13.7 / 13.4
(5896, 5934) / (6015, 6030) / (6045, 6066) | 1.1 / 13.3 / 12.6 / 13.8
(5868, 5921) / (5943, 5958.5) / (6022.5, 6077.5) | -0.4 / 13.5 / 13.9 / 13.5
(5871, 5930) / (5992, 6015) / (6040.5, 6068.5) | 0.6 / 13.4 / 13.3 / 13.7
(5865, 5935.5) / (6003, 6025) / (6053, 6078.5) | 0.9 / 13.5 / 13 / 13.6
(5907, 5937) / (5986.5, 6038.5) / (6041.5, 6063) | 1.6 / 13.4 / 13.2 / 13.8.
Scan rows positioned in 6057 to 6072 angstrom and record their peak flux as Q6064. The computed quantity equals 14.17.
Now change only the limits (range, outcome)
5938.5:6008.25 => 14.59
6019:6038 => 14.56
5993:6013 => 14.29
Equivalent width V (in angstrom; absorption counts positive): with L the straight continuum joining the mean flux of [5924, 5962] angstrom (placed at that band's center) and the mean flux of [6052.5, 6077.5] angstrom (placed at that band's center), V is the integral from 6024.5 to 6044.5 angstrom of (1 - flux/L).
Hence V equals 0.41 angstrom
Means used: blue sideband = 13.7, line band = 13.3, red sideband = 13.6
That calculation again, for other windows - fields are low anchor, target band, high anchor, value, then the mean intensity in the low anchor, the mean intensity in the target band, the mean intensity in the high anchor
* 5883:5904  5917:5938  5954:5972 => 0.41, 13.3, 13.2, 13.7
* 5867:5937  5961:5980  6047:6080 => -0.32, 13.4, 13.8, 13.7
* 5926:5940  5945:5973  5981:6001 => -0.52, 13.5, 13.8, 13.6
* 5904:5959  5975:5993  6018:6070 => -0.20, 13.6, 13.7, 13.5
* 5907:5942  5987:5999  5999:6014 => -0.03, 13.5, 13.4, 13.4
